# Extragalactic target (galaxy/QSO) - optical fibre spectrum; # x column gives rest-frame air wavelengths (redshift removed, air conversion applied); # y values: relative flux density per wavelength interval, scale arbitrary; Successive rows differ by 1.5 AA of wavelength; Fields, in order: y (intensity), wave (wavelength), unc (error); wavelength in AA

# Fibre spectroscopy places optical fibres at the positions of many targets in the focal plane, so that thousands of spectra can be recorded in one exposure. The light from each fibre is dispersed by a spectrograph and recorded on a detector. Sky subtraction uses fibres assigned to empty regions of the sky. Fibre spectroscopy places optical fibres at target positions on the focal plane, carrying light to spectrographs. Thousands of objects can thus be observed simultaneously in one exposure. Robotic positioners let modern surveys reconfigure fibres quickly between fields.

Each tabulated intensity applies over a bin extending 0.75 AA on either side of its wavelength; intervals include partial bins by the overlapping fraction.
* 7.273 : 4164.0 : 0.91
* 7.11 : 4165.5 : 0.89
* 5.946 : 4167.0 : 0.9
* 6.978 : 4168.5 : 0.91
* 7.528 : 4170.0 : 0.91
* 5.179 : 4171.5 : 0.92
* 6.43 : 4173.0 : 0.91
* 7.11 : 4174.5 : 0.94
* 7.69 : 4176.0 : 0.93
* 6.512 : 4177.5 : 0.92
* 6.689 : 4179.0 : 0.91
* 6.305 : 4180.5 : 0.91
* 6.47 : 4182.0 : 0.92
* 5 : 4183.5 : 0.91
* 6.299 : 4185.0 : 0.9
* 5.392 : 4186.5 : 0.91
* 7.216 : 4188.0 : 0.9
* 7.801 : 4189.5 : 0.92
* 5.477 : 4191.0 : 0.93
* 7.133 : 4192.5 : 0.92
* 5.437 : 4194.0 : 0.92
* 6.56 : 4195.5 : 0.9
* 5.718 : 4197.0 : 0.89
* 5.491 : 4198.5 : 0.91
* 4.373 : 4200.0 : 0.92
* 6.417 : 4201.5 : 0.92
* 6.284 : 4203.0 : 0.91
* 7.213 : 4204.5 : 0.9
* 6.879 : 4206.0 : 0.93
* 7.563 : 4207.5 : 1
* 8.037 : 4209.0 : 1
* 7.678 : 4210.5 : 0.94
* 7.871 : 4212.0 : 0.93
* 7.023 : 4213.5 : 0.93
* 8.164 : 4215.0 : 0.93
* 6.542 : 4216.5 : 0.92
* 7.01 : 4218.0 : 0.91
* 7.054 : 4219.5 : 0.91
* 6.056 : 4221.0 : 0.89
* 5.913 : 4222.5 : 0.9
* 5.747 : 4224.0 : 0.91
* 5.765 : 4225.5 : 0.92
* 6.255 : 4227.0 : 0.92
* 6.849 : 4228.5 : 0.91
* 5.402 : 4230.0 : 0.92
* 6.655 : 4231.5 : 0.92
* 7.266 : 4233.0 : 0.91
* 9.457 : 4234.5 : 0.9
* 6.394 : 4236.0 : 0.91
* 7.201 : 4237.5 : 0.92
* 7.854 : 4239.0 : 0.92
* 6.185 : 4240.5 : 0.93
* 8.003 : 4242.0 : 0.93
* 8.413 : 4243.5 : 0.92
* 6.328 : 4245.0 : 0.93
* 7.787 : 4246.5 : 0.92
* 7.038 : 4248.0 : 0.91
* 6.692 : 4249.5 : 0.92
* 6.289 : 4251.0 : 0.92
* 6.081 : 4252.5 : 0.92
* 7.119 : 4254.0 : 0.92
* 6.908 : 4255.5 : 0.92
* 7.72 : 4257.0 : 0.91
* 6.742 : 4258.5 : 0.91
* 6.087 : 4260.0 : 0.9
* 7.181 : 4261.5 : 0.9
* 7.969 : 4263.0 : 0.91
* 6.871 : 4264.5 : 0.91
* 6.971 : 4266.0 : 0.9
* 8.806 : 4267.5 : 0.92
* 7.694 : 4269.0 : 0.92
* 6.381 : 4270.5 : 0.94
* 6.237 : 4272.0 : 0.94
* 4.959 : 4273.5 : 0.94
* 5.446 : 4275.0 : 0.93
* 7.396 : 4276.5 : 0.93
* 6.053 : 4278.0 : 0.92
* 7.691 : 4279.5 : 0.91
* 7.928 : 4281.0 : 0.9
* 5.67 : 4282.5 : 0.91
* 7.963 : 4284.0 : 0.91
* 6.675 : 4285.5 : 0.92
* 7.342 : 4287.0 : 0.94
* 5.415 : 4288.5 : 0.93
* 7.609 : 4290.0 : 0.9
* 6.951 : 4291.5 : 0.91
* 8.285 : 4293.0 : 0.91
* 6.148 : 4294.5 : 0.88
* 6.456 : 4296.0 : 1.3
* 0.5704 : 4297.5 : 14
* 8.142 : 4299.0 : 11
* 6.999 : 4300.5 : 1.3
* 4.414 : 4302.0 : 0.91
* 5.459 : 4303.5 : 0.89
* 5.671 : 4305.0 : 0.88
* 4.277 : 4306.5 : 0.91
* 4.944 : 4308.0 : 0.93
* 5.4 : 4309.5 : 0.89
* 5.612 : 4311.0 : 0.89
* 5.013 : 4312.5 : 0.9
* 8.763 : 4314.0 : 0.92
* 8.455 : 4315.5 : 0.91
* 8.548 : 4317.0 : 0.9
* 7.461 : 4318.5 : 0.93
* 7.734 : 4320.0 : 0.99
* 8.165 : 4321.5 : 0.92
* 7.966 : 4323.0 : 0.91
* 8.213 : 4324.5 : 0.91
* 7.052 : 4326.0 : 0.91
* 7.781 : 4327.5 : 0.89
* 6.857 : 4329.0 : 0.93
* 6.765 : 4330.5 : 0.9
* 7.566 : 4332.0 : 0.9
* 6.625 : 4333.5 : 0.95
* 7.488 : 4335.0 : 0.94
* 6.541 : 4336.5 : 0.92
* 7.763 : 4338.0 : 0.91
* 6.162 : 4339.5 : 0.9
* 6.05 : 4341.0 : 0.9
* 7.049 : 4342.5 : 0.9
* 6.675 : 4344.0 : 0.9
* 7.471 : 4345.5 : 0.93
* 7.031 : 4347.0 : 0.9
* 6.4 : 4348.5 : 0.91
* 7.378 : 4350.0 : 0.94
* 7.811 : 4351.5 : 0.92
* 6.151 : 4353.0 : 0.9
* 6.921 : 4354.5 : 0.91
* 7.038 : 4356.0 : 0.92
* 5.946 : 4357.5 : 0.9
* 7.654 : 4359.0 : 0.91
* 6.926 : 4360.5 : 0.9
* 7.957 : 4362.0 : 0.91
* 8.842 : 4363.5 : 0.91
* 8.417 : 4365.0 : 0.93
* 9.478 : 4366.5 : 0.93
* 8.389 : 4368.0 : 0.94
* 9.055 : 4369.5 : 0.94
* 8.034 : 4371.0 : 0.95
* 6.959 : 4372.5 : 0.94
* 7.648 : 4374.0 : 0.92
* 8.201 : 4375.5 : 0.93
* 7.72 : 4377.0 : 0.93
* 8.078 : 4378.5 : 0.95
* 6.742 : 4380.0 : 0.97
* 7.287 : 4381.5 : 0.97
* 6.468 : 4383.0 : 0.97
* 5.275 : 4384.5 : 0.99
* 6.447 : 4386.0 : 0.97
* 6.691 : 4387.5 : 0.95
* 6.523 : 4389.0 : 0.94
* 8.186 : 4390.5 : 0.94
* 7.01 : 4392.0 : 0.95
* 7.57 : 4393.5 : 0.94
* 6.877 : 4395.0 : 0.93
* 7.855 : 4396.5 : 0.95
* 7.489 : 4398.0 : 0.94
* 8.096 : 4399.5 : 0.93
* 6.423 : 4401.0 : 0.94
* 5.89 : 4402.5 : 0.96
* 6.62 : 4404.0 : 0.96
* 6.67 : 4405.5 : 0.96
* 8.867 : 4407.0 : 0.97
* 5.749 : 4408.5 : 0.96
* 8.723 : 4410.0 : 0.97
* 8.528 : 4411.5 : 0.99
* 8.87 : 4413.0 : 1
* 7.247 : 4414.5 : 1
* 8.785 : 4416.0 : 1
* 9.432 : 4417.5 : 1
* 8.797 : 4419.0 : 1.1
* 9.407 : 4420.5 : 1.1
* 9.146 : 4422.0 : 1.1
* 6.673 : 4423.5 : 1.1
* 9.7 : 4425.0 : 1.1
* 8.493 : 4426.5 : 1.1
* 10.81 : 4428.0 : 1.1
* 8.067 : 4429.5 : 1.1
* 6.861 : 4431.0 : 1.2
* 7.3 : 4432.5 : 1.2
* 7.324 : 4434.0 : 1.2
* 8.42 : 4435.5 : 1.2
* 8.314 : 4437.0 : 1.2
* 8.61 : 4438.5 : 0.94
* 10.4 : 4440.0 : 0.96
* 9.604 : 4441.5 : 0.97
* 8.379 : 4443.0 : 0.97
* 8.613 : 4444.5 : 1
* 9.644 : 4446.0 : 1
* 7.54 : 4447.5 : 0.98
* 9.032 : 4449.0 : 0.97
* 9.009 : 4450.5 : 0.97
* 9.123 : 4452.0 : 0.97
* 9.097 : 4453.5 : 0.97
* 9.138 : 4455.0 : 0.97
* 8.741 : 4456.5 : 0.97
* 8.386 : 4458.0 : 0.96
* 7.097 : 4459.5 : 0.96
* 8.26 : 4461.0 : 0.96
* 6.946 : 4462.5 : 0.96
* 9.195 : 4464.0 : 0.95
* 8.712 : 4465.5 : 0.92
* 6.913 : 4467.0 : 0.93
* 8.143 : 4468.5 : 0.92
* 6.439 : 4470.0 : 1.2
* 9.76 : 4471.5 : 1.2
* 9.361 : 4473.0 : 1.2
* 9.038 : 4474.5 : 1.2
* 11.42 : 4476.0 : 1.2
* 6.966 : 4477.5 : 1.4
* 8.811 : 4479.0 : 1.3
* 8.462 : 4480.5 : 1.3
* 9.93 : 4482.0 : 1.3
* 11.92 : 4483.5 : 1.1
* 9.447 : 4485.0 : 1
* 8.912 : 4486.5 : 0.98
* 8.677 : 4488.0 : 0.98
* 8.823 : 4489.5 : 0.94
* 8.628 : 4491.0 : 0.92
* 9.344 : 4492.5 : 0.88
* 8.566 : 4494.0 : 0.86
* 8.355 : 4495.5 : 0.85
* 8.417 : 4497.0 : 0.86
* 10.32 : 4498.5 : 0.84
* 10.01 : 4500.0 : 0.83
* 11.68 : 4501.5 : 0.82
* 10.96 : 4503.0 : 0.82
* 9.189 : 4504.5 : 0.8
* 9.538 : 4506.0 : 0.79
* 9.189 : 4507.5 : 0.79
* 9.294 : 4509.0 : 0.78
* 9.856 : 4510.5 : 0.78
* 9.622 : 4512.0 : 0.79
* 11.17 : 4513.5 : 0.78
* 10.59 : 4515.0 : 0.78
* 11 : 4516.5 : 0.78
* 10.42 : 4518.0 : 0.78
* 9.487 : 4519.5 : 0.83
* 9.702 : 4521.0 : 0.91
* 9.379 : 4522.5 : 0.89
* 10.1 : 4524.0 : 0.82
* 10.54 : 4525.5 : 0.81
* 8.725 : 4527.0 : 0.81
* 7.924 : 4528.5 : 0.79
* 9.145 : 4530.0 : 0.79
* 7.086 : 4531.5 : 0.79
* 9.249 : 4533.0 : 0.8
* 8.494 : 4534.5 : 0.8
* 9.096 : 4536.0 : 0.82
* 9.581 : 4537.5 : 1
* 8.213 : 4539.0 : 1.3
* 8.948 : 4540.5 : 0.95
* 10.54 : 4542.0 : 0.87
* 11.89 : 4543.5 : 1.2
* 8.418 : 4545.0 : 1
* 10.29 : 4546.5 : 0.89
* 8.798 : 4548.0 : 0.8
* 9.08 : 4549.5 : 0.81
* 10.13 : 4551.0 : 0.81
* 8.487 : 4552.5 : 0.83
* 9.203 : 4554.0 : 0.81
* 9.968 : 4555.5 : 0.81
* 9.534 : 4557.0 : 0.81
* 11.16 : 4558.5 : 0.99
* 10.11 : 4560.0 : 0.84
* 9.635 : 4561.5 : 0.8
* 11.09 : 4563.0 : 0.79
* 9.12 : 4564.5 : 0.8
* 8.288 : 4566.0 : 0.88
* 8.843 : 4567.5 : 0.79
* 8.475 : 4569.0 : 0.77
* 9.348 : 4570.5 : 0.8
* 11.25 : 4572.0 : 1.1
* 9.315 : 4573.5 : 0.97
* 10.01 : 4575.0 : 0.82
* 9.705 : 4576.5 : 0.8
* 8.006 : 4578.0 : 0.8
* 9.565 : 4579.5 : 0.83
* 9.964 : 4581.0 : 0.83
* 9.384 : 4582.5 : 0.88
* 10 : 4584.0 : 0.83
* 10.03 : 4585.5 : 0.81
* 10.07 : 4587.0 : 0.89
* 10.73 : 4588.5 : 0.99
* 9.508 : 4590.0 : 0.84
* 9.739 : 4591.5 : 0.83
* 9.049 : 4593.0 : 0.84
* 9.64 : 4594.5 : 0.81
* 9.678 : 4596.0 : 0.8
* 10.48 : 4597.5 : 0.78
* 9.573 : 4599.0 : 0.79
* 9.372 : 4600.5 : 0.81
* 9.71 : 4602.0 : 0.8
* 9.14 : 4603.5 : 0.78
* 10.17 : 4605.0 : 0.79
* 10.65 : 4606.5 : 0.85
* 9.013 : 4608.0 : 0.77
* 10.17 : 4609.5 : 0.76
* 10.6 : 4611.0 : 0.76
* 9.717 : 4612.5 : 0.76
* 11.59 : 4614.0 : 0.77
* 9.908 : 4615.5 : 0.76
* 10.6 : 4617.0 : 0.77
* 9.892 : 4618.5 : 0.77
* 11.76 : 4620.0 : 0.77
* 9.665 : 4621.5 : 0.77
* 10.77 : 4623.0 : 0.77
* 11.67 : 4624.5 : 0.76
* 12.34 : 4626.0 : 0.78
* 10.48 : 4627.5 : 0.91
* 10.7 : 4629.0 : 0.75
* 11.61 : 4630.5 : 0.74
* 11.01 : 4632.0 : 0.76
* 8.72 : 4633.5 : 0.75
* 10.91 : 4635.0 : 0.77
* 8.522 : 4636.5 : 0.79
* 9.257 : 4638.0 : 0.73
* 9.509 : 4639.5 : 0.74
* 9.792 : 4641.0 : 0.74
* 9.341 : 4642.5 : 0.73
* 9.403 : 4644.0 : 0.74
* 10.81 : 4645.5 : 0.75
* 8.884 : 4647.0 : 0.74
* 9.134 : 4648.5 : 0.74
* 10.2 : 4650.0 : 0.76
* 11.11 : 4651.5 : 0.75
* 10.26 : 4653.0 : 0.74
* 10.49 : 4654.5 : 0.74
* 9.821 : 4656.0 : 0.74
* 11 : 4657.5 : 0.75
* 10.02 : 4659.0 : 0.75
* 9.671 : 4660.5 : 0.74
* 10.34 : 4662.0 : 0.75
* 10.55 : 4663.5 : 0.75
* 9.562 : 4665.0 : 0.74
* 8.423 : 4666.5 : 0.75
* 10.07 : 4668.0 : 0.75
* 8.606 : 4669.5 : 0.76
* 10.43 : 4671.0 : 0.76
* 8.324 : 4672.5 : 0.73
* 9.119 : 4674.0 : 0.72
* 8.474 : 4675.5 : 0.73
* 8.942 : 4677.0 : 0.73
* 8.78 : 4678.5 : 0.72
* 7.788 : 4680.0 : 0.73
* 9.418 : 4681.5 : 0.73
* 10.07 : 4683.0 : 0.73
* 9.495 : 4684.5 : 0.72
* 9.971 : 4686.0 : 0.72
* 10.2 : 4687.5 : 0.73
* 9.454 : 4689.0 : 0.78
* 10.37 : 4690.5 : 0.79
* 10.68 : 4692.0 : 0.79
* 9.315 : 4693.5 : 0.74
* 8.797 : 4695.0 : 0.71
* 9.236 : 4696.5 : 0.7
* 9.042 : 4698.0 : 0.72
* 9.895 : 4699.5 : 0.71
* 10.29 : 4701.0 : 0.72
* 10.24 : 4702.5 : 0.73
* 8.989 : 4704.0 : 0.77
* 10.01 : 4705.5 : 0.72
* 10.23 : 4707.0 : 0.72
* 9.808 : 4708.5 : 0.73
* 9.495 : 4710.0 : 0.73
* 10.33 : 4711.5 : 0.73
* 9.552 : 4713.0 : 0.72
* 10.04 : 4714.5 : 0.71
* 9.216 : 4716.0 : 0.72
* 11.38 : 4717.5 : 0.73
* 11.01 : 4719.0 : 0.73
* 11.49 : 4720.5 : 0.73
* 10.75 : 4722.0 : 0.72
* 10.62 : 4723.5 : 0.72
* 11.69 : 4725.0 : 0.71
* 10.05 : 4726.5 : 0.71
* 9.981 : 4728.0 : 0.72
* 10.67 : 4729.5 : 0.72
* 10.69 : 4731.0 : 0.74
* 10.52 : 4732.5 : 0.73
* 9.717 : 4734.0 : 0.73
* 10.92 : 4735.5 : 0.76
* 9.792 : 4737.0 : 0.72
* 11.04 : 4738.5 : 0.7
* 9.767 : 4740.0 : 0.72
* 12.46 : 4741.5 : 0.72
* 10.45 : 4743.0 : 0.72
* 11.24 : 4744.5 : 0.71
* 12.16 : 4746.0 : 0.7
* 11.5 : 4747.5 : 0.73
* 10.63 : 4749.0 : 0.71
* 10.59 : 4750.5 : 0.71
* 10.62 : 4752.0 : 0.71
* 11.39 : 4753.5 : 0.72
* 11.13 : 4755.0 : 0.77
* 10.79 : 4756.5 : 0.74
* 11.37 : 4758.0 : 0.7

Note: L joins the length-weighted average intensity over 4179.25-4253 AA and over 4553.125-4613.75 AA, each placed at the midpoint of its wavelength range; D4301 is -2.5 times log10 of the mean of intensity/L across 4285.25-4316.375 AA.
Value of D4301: 0.20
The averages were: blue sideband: 6.7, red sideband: 9.74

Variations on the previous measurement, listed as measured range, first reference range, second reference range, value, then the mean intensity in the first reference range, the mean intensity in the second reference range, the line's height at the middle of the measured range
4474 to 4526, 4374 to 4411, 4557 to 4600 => -0.12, 7.16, 9.7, 8.63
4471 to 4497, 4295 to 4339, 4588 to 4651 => -0.08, 6.64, 10.1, 8.54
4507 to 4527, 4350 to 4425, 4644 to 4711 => -0.17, 7.6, 9.68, 8.53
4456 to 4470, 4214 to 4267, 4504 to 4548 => 0.13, 6.92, 9.53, 8.95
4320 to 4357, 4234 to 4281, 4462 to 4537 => 0.09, 7.03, 9.27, 7.78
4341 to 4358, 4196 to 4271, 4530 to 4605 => 0.14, 6.91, 9.53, 7.82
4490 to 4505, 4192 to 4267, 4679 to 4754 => -0.10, 6.84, 10.3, 8.72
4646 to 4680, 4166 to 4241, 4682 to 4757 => 0.04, 6.63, 10.4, 9.94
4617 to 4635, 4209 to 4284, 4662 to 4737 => -0.15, 6.94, 9.86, 9.38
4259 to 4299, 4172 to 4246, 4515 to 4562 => 0.10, 6.7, 9.51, 7.3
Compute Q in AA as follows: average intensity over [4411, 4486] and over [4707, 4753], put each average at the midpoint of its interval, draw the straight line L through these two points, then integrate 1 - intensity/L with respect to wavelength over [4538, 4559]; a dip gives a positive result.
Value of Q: -0.5 AA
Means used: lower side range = 8.69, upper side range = 10.6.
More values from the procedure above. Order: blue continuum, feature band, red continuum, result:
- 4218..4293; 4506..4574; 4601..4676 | -2.4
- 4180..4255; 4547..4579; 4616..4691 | -0.9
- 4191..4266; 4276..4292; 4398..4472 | 0.5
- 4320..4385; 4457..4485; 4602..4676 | -0.7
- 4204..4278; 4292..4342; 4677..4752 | 5.5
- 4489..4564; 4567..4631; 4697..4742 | -1.2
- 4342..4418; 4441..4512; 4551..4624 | -3.7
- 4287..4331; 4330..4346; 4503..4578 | 0.1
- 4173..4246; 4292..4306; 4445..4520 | 3.2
